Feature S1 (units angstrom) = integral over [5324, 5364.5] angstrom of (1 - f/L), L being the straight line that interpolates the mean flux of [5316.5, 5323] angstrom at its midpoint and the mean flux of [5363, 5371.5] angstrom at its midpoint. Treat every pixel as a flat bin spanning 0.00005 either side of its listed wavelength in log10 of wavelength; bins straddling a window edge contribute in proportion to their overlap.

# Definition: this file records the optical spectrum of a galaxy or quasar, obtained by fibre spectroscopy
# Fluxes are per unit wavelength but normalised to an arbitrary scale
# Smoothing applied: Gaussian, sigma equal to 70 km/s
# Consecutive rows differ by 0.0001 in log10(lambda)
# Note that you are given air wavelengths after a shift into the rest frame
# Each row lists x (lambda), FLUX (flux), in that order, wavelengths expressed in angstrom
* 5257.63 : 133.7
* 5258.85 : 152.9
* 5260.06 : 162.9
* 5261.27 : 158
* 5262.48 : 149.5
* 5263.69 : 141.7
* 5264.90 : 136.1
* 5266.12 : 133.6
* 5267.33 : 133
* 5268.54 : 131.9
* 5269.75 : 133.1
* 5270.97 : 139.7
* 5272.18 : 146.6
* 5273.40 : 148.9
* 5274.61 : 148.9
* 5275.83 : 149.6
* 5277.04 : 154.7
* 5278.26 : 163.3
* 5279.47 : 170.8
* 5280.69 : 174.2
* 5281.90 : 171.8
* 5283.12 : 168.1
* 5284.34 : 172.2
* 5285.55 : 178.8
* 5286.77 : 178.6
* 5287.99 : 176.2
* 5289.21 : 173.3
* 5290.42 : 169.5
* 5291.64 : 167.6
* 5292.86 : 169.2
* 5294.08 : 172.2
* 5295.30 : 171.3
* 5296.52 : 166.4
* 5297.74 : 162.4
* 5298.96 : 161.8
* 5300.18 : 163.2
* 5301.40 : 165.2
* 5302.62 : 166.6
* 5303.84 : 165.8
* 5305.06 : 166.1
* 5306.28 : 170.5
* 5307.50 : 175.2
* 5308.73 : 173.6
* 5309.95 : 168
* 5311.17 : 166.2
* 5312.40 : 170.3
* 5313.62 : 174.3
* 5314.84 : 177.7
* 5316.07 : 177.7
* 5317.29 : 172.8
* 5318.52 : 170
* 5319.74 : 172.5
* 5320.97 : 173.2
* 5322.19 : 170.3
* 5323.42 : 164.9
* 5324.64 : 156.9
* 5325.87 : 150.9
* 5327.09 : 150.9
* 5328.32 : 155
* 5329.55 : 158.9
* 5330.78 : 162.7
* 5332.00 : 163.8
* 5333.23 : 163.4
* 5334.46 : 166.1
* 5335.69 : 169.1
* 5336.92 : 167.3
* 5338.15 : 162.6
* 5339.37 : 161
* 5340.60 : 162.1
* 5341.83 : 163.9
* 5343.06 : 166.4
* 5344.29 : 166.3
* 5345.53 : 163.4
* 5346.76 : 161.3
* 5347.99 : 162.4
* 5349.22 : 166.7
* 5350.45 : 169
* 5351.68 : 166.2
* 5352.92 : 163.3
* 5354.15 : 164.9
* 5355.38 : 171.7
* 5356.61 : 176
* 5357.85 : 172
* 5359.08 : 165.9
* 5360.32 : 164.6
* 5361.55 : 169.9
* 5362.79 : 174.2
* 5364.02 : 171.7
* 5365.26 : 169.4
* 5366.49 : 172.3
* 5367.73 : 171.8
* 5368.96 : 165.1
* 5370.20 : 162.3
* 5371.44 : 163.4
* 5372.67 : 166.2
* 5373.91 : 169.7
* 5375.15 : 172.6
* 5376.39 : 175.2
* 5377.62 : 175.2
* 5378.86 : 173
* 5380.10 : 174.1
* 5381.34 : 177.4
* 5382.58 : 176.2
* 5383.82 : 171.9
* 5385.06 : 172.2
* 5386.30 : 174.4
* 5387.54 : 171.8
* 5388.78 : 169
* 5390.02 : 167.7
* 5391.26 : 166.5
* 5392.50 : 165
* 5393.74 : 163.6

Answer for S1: 1.32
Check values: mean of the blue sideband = 172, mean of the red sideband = 169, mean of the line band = 165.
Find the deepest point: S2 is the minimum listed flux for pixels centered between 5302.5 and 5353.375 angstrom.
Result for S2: 150.9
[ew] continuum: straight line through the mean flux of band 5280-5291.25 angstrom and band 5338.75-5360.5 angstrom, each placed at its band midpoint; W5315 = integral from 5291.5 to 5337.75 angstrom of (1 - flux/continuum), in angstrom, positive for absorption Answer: 0.9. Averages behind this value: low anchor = 174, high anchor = 166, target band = 167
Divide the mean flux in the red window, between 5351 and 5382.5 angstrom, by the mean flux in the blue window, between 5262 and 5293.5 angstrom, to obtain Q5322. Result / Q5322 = 1.08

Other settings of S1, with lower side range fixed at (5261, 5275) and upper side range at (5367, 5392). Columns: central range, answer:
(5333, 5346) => -0.4 angstrom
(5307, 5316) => -1.2 angstrom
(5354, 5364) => -0.3 angstrom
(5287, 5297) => -1.6 angstrom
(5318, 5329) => -0.5 angstrom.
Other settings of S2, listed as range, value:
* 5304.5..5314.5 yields 166.1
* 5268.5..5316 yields 131.9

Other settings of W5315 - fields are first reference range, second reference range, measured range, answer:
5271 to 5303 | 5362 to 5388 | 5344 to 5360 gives 0.3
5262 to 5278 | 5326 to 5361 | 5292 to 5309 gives -1.8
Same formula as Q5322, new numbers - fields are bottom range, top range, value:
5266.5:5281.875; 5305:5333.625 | 1.11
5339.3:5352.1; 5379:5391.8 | 1.05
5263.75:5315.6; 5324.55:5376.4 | 1.02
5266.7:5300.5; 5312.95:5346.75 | 1.02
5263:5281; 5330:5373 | 1.14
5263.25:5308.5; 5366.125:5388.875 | 1.07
